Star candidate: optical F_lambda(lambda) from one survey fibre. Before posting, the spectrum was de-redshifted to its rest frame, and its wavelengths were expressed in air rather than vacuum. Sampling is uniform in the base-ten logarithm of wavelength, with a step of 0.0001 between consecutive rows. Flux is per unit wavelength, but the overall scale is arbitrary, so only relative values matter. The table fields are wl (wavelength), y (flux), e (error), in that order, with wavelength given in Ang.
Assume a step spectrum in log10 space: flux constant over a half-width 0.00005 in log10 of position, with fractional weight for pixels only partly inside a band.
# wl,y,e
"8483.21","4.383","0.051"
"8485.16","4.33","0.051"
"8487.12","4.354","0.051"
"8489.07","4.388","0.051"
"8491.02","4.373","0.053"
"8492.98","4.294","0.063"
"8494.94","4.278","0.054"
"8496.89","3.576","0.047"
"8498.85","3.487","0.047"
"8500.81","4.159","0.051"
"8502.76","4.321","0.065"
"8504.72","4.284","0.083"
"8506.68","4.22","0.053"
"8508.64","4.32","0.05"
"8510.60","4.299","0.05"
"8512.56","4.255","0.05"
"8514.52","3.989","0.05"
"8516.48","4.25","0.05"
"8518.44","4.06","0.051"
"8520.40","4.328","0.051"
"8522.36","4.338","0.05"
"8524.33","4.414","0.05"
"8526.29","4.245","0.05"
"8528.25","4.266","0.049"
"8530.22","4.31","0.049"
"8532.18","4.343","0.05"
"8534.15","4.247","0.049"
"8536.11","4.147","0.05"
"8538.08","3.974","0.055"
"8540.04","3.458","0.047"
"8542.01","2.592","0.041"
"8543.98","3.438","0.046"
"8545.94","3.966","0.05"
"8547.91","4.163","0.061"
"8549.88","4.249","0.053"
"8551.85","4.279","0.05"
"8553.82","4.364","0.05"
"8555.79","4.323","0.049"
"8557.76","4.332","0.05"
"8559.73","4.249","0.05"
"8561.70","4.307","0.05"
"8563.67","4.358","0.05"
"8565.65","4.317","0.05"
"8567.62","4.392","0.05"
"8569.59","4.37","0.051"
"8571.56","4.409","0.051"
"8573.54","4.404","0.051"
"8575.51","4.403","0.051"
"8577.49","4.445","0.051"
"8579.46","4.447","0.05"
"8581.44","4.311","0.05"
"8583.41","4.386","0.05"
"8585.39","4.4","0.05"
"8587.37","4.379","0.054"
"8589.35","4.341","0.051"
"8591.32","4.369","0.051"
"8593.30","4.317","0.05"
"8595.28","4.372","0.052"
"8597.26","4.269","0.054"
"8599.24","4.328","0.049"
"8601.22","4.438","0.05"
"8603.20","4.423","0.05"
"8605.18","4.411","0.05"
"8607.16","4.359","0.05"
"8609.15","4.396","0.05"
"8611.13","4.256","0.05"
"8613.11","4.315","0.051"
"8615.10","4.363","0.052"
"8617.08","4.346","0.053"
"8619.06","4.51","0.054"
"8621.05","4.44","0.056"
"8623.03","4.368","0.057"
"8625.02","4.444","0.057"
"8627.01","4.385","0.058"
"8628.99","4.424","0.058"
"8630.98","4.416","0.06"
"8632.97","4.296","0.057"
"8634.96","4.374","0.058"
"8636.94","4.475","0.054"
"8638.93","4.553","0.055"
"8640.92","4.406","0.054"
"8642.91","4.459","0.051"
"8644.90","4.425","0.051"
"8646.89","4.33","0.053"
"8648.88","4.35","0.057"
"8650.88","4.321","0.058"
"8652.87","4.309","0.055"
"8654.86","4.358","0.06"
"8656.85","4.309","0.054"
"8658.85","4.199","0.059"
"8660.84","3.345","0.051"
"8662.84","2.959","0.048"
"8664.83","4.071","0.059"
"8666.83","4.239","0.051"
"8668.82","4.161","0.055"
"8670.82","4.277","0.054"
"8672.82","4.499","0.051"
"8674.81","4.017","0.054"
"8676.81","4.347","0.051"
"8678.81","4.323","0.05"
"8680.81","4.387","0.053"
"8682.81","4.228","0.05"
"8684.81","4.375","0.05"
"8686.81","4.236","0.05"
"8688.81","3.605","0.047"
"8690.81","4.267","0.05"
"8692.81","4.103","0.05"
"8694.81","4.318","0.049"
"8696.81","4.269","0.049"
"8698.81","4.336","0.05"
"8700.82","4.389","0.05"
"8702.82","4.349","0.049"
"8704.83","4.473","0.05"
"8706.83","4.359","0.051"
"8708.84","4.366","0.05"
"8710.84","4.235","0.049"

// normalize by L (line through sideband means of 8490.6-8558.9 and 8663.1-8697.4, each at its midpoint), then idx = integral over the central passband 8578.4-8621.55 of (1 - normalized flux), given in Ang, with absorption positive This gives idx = -2.3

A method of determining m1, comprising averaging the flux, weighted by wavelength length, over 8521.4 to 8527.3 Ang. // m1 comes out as 4.33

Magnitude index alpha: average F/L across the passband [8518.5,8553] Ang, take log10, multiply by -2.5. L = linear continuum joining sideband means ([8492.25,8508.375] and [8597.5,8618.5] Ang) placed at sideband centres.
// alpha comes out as 0.03 mag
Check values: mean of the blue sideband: 4.08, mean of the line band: 4.05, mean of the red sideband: 4.36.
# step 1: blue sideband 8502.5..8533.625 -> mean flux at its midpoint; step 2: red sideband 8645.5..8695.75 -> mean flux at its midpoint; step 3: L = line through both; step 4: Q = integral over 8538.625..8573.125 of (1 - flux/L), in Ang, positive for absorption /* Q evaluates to 1.1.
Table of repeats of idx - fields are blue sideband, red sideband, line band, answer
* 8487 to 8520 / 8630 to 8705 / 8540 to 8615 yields -1.0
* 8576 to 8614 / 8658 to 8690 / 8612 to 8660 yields -1.8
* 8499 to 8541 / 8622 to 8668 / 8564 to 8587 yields -0.9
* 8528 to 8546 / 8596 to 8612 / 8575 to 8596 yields -0.8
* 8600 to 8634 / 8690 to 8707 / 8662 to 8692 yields 1.4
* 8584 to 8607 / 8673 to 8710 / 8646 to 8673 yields 1.2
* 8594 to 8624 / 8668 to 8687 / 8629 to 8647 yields -0.3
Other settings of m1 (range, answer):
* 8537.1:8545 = 3.37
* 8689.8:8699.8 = 4.26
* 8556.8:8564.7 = 4.31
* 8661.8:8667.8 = 3.75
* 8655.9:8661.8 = 3.95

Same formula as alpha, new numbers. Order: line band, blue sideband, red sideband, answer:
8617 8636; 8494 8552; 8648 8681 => -0.072 mag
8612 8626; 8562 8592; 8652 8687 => -0.031 mag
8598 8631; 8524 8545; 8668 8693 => -0.076 mag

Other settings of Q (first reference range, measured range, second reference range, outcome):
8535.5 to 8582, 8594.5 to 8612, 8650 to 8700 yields -0.9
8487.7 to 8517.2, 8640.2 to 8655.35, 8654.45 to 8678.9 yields -1.1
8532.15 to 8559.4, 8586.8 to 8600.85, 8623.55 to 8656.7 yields -0.5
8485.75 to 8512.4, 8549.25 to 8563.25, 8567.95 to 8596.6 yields 0.1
